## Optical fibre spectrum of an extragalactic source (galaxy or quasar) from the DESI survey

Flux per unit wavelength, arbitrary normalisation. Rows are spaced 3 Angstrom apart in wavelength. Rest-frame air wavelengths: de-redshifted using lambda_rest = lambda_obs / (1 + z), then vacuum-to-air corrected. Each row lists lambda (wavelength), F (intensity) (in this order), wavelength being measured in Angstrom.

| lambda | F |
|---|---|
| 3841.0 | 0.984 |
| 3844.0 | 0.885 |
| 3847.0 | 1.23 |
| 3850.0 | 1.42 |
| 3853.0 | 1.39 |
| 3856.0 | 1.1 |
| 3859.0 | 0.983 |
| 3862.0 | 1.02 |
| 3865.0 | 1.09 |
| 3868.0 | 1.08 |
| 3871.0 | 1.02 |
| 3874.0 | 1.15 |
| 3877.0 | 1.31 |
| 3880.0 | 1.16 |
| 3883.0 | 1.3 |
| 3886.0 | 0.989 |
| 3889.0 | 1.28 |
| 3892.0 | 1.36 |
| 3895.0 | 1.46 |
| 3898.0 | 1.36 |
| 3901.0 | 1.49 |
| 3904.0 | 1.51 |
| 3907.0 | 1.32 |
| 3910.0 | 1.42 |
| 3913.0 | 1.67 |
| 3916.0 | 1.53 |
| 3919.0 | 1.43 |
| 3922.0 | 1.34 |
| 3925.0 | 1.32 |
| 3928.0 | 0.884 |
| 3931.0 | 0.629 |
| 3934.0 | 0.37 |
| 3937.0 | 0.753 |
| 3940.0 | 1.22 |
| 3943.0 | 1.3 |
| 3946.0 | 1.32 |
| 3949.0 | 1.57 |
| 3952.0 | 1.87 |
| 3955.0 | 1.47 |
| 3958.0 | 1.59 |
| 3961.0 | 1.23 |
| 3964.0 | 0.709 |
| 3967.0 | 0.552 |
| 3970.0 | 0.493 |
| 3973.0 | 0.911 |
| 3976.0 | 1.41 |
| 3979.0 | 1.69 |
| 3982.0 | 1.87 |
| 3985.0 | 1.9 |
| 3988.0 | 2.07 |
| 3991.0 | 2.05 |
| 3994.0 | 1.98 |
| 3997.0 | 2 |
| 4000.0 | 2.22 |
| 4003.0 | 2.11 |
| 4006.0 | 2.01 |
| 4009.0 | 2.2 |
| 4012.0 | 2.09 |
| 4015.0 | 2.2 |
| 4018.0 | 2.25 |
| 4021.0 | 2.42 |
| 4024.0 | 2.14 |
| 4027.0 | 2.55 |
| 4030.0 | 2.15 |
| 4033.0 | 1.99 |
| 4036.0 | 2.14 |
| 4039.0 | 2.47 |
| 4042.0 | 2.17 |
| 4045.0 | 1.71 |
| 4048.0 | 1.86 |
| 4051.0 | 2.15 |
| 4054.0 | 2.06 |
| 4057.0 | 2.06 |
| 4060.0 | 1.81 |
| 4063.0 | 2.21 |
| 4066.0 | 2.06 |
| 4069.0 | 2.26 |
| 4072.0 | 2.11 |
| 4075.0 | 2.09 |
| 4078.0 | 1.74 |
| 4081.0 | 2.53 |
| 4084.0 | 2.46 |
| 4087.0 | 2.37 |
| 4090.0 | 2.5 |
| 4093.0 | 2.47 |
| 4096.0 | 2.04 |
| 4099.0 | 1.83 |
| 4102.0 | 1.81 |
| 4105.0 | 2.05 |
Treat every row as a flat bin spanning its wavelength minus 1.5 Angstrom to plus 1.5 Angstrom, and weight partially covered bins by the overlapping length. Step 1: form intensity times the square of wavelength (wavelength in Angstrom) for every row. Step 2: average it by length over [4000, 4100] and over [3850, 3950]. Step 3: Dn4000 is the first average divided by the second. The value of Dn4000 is 1.9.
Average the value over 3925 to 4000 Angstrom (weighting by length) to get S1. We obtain 1.34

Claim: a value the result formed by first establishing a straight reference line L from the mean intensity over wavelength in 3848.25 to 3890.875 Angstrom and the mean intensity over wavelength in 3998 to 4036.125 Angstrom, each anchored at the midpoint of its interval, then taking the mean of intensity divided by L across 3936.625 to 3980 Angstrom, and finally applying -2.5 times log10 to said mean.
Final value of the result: 0.412 mag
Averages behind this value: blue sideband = 1.17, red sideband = 2.19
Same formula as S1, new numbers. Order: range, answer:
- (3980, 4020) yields 2.07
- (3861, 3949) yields 1.22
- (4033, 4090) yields 2.13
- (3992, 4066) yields 2.12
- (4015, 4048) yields 2.18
